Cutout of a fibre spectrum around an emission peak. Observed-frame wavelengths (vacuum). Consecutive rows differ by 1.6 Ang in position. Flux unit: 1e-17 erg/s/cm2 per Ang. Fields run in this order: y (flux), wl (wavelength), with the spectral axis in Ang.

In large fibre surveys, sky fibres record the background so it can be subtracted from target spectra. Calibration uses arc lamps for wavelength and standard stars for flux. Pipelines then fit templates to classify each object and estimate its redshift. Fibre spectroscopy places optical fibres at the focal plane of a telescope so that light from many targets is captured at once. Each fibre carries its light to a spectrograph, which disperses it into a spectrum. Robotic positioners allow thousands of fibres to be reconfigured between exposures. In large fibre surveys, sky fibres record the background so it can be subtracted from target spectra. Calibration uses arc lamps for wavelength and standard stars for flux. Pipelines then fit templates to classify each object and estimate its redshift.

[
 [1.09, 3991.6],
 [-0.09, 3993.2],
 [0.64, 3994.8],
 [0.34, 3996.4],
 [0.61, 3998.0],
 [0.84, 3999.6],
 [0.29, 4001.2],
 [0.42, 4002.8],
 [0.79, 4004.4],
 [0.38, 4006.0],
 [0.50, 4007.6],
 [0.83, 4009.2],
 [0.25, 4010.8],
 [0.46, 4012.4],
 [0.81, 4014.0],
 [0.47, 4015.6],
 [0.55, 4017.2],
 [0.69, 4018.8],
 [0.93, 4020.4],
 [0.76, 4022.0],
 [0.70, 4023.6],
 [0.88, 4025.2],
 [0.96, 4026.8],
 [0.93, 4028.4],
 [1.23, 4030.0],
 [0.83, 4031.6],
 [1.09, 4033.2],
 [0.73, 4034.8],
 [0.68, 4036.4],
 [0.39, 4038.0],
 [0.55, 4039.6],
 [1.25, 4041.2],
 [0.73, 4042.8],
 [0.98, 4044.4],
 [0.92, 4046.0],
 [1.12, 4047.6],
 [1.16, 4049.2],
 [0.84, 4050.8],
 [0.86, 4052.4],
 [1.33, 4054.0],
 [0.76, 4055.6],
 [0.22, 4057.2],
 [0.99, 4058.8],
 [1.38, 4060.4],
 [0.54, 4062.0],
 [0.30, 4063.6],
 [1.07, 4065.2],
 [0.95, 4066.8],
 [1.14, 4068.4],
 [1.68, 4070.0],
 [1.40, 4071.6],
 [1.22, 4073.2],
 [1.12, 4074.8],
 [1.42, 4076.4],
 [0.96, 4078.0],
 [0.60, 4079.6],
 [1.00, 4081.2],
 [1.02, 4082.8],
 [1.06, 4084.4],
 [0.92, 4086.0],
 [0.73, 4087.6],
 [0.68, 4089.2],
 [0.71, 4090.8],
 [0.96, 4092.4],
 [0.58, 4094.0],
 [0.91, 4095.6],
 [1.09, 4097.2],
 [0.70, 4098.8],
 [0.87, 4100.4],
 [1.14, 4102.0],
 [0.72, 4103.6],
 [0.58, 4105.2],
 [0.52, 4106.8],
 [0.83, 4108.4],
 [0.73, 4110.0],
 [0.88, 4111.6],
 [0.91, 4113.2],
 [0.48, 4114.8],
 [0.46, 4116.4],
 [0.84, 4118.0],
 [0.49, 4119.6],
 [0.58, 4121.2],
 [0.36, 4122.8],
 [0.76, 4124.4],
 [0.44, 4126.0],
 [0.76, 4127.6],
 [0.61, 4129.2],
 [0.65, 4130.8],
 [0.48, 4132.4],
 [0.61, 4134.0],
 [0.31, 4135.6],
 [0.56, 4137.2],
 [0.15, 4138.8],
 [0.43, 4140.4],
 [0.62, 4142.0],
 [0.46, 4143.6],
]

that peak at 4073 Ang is C IV 1549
